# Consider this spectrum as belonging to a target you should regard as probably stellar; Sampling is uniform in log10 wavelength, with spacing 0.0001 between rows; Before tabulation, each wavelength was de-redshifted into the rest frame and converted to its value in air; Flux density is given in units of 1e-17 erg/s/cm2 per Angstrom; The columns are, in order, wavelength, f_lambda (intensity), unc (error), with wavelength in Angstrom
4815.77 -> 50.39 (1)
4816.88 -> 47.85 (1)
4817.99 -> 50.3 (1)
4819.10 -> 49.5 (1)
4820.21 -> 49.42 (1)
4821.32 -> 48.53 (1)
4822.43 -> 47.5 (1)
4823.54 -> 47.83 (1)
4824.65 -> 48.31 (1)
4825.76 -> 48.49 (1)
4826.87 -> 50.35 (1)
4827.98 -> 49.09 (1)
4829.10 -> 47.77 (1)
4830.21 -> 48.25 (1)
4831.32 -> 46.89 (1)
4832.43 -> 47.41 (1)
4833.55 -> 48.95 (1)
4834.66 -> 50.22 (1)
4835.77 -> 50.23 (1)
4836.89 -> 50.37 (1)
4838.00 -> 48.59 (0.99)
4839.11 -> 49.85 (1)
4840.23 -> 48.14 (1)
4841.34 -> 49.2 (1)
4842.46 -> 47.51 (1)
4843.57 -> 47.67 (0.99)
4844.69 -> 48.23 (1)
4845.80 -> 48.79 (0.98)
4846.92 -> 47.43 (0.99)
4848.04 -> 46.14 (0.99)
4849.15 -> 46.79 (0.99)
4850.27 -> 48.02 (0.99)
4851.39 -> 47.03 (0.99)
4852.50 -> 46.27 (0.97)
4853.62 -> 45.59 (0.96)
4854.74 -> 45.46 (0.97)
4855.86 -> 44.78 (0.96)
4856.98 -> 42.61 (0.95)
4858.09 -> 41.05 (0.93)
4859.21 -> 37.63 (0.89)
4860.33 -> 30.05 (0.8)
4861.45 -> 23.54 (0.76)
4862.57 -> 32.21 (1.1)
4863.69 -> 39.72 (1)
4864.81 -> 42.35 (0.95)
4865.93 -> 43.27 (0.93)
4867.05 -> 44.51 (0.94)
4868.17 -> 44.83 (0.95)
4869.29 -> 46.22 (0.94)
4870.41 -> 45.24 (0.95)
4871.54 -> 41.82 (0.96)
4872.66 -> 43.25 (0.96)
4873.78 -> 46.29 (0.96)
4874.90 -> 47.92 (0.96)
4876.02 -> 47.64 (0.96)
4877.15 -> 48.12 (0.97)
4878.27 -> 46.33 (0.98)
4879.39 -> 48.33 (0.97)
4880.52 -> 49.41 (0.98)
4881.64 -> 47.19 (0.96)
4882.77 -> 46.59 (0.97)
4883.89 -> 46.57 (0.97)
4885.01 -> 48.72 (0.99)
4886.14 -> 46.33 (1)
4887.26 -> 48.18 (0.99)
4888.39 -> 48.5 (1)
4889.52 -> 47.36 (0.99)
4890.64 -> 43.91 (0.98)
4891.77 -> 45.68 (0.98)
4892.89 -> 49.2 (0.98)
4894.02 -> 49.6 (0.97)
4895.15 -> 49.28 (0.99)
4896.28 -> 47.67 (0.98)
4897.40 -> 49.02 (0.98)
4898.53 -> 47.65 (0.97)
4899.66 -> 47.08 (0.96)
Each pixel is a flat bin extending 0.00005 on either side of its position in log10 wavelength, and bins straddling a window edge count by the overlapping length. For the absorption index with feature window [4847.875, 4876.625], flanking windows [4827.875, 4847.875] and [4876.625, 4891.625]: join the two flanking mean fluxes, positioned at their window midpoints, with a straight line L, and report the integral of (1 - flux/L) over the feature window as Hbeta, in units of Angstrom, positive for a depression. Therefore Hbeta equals 3.1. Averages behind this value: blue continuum 48.5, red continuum 47.3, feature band 42.7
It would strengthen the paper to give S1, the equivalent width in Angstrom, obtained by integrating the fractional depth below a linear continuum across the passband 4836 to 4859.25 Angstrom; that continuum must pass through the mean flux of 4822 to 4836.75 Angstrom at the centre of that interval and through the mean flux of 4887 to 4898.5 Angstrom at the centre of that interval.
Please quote 0.77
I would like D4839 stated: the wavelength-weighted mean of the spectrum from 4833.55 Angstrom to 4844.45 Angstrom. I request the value 49.1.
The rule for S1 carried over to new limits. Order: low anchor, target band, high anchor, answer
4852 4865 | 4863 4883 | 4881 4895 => -1.0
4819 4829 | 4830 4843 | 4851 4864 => -1.0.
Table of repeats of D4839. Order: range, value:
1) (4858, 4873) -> 39.6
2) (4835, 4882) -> 44.9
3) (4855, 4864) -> 36.7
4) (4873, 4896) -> 47.5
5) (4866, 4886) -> 46.3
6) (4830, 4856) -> 47.9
